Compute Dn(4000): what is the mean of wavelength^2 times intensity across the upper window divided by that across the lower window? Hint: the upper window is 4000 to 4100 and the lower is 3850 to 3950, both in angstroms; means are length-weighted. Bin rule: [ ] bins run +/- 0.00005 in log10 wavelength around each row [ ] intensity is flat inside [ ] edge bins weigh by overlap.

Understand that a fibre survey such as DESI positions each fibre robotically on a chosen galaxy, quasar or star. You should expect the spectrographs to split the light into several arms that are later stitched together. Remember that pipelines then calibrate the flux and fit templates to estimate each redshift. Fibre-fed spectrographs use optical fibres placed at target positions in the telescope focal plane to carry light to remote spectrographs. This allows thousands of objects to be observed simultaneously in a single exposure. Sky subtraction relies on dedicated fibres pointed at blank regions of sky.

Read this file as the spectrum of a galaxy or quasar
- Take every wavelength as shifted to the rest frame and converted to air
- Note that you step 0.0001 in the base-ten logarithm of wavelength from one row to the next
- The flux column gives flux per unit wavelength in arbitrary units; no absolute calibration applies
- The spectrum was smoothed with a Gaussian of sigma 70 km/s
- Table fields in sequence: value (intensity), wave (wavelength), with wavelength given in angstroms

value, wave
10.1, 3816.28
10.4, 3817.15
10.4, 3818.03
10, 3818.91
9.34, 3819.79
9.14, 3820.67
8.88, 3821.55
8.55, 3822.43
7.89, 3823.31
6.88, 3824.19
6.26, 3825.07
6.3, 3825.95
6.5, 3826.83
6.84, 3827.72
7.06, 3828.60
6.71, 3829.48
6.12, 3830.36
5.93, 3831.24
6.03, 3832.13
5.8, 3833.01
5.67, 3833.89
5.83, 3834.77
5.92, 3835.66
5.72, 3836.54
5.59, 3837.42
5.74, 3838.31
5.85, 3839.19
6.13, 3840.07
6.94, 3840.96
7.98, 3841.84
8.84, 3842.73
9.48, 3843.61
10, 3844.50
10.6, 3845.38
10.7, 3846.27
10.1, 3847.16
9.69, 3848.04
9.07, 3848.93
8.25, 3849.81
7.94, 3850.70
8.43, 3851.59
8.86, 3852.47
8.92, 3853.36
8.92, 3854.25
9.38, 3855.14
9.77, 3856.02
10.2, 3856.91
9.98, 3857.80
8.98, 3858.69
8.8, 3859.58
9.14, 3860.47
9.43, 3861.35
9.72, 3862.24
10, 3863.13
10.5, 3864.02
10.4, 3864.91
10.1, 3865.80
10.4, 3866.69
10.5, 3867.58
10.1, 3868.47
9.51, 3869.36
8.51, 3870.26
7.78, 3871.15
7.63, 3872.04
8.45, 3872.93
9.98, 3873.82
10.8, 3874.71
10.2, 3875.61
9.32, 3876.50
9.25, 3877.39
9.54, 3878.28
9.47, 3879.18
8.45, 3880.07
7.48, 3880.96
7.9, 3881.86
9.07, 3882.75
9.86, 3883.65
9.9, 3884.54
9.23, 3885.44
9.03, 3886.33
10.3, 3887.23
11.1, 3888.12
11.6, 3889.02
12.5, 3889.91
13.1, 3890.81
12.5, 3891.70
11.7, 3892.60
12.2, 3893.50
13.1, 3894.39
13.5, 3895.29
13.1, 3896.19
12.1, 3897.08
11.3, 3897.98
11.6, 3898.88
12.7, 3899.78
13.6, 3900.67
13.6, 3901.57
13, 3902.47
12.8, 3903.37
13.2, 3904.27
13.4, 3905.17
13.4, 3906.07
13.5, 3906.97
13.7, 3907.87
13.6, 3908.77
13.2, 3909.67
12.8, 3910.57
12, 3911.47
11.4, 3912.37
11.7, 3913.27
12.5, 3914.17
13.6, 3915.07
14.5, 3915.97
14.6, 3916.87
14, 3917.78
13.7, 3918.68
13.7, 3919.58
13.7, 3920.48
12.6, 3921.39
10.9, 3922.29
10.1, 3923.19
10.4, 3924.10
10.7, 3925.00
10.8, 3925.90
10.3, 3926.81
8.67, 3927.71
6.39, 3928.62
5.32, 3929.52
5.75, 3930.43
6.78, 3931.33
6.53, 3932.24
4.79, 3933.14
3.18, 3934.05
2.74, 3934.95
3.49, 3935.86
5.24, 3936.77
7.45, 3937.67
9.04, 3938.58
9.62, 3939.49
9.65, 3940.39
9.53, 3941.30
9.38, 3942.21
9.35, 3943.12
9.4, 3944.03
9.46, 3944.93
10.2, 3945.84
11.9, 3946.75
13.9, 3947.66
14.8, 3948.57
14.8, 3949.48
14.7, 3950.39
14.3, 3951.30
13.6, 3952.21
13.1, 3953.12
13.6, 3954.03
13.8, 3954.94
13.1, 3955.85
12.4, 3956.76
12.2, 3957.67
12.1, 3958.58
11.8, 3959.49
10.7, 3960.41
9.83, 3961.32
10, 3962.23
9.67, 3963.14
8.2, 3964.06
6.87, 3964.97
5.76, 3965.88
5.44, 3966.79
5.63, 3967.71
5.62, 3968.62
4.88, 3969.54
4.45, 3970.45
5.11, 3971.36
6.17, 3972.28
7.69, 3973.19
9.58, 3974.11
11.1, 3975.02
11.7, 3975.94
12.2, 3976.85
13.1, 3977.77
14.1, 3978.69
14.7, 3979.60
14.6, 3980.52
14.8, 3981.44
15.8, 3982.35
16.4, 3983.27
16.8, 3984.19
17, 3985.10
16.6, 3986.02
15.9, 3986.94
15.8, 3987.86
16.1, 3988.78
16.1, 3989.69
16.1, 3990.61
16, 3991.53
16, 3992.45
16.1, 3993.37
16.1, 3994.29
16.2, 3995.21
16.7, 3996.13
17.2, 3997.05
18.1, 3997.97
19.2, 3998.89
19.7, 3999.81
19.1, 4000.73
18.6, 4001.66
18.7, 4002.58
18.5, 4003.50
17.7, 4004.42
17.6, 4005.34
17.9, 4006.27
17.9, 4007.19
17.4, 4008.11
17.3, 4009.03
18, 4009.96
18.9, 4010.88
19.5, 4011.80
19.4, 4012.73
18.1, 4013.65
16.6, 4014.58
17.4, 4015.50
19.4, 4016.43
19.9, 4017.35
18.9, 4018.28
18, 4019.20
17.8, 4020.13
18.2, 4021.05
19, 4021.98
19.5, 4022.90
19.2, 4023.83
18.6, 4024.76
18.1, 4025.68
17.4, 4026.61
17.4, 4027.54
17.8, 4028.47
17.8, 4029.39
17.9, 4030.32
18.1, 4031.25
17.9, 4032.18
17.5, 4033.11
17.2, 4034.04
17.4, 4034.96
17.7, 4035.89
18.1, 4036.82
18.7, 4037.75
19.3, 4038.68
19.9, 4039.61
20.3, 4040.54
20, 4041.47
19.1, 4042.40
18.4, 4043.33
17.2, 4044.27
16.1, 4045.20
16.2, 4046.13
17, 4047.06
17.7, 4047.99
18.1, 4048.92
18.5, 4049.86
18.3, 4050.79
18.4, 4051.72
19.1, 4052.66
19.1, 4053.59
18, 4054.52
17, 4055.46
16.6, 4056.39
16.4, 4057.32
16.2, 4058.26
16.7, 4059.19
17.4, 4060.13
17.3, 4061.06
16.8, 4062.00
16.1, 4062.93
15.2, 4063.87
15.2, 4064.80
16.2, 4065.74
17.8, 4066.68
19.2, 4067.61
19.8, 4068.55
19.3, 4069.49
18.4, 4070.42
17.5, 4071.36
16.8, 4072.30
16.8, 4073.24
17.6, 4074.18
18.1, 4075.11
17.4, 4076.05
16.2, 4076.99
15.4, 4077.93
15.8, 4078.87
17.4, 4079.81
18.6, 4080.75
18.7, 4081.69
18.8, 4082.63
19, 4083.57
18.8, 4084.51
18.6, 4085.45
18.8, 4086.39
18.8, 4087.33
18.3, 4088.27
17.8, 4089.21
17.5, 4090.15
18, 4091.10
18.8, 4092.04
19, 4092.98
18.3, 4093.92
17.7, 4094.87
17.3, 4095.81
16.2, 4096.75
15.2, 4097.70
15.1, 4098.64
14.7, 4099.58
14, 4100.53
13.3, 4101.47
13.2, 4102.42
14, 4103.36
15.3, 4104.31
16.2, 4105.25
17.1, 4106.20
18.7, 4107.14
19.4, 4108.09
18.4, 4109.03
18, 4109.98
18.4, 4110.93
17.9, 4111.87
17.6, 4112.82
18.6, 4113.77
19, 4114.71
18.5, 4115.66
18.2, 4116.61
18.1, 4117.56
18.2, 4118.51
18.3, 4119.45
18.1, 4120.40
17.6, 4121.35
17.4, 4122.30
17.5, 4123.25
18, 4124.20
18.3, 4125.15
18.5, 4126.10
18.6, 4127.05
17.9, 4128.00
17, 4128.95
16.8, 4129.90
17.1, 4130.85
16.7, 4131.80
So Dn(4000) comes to 1.86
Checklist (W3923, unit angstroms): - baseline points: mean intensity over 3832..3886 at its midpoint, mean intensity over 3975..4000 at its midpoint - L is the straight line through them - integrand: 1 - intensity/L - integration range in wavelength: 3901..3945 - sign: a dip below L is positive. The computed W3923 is 6.02 angstroms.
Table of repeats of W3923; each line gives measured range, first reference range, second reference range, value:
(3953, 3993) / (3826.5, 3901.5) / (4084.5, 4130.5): 3.7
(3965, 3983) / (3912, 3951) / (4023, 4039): 5.3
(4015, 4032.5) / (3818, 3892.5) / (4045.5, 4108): -3.6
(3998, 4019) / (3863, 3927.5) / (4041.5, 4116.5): -4.7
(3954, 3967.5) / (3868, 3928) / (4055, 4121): 3.2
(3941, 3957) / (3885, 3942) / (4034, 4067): 0.4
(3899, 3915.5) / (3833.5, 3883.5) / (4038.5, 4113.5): -3.4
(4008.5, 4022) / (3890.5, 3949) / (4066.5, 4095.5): -2.9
